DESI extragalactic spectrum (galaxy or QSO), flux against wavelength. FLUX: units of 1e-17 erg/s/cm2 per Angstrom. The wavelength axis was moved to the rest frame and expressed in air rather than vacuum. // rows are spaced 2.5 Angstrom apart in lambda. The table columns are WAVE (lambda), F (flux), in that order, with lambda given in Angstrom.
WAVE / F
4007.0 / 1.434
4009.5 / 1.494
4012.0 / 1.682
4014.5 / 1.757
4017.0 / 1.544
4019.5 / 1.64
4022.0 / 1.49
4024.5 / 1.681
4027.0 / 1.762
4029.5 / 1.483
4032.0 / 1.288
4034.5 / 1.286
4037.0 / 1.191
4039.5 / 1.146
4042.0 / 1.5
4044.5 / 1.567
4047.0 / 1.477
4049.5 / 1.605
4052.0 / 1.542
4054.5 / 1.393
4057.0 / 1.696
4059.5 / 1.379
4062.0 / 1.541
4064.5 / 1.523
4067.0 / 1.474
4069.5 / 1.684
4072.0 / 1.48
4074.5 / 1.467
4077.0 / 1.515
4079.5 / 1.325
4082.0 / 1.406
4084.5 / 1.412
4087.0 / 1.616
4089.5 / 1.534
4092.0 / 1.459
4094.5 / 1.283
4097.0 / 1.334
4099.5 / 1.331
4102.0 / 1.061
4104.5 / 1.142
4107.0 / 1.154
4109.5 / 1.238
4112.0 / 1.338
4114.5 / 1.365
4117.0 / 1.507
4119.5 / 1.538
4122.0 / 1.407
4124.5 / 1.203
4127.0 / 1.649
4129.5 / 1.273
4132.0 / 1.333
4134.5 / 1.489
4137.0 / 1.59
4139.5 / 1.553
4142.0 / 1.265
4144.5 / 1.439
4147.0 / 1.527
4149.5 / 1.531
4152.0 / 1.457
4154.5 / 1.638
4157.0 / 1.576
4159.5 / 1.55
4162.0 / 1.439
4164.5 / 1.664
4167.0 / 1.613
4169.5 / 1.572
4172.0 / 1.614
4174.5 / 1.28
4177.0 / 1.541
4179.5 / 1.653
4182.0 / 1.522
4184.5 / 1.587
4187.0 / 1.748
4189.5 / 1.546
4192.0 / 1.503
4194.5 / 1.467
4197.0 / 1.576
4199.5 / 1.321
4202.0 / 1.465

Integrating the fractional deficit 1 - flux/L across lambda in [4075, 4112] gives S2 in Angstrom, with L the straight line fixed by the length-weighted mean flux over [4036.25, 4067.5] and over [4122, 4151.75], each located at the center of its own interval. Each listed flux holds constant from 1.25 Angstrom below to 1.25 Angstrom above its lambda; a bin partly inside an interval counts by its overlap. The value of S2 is 2.77 Angstrom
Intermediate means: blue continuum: 1.47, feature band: 1.35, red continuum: 1.44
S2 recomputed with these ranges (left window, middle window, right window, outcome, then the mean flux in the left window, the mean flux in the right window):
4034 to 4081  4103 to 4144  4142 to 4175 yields 3.50 Angstrom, 1.47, 1.53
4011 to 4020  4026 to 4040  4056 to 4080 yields 2.14 Angstrom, 1.66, 1.51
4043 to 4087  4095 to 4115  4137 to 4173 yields 3.61 Angstrom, 1.5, 1.53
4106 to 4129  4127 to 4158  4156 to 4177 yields -0.41 Angstrom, 1.38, 1.54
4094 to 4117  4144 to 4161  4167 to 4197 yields -1.10 Angstrom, 1.26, 1.55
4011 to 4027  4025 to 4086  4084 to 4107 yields 1.08 Angstrom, 1.64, 1.34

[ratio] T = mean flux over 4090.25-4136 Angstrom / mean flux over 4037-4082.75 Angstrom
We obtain 0.9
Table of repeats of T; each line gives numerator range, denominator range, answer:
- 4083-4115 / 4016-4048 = 0.91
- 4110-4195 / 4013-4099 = 1.01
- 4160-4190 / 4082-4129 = 1.15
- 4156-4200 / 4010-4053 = 1.03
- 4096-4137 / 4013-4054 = 0.90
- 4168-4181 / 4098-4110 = 1.29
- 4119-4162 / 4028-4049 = 1.06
